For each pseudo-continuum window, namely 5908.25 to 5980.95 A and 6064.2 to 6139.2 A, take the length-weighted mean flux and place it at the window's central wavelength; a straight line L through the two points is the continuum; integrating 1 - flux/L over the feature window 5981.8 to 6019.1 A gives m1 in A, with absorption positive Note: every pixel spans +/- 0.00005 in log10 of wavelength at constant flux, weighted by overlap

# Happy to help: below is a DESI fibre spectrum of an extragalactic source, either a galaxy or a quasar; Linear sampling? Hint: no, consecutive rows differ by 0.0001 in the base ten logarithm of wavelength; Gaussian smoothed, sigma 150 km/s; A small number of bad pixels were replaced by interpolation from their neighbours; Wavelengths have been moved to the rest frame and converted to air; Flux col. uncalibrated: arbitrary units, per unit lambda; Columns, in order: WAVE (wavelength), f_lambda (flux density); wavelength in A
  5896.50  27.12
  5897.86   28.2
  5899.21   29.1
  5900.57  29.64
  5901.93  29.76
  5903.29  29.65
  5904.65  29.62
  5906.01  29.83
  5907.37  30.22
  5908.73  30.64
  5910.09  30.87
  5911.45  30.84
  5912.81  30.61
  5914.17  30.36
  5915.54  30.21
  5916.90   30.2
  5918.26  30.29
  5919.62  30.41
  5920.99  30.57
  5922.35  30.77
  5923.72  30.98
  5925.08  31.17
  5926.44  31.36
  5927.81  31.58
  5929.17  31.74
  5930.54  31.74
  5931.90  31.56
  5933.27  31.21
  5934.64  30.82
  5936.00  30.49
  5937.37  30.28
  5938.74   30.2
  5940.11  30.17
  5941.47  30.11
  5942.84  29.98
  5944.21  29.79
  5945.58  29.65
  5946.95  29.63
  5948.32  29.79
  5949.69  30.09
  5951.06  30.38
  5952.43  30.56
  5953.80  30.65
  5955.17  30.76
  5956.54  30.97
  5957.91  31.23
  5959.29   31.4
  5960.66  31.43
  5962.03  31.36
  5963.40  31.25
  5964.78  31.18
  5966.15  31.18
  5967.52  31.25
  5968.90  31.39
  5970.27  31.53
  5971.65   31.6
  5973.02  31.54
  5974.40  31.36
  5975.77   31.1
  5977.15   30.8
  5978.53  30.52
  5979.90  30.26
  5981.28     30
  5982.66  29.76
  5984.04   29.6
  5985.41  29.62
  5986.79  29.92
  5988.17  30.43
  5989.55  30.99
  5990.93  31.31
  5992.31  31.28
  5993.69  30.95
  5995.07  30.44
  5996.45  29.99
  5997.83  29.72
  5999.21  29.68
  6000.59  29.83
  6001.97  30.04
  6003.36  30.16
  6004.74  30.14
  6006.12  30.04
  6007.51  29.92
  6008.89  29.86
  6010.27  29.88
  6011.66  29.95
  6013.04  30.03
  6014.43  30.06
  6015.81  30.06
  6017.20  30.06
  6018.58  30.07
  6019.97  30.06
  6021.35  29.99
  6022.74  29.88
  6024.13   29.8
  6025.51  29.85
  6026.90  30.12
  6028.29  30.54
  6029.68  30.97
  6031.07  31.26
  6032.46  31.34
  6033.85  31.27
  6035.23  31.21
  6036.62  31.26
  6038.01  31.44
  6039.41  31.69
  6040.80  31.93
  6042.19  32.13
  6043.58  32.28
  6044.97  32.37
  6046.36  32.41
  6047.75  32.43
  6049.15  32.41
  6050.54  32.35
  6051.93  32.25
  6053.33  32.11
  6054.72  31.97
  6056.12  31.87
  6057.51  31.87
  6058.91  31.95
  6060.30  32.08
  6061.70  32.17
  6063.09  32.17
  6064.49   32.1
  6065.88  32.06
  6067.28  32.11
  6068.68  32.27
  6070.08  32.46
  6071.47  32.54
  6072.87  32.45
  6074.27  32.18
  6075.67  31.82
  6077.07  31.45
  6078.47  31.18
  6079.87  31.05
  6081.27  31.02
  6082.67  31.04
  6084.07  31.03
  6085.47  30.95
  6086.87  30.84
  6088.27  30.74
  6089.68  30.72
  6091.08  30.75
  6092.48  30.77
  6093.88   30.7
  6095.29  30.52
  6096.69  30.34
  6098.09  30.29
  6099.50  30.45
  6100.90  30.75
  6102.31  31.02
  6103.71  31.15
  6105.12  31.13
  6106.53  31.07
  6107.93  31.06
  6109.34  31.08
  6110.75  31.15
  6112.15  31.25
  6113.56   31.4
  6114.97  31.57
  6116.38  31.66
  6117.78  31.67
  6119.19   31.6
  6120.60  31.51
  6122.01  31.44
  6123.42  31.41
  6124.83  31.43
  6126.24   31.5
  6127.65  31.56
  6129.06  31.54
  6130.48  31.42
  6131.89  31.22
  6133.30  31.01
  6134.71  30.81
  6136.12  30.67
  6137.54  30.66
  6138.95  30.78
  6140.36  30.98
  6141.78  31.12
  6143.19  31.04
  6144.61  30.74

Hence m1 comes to 1.0 A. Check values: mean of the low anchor 30.8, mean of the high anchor 31.3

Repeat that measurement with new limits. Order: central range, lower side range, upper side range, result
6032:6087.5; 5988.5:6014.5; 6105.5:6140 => -2.01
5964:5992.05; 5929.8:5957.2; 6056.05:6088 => 0.02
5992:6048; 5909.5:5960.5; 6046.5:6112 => 0.92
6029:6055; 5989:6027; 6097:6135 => -1.16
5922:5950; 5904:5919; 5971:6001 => -0.22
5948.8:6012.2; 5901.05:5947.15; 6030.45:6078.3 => 1.13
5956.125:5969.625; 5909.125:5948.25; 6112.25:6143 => -0.24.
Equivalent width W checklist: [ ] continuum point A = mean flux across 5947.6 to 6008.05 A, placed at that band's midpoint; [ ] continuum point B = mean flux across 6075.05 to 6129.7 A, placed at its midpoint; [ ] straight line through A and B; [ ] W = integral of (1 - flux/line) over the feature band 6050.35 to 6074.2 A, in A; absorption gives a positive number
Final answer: -0.9 A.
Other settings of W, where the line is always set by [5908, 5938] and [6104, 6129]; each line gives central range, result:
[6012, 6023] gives 0.4 A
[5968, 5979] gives -0.1 A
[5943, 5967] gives 0.2 A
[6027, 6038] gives 0.0 A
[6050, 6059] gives -0.2 A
